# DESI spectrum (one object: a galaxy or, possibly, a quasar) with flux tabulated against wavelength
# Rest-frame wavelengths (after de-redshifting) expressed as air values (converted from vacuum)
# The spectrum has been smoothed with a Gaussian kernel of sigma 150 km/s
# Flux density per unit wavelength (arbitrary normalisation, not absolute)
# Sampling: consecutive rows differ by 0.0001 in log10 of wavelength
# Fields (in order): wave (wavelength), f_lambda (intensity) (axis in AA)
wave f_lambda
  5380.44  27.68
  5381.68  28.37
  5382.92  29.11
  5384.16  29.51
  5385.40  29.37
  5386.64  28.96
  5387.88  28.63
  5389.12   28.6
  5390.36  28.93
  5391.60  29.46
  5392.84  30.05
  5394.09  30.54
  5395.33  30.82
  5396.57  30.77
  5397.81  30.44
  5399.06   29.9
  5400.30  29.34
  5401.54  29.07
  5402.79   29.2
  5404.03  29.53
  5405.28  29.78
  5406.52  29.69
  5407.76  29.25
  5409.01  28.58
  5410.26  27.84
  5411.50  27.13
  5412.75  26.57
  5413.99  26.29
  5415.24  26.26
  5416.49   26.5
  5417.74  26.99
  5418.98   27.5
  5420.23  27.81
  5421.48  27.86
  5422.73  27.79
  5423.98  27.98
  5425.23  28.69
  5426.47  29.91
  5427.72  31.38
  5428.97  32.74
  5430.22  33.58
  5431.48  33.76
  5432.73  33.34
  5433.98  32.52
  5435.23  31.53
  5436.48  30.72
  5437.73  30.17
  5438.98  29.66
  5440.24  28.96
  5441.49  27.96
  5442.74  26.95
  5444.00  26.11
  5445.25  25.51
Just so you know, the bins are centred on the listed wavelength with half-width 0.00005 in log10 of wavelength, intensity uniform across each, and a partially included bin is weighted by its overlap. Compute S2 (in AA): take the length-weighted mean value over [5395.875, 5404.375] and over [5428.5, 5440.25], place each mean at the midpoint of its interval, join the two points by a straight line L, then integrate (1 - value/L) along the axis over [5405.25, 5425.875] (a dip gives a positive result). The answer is 2.0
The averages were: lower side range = 29.8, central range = 27.8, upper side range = 31.8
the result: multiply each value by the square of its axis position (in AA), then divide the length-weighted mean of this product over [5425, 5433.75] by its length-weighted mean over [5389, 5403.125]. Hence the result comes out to 1.1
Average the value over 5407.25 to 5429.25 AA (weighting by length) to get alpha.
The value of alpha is 28.1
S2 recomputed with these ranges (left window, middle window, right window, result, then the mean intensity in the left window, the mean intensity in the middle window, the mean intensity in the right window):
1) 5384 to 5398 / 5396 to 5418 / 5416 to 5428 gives 0.3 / 29.7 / 28.5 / 28.2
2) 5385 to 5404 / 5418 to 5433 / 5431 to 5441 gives 0.4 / 29.6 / 30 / 31.3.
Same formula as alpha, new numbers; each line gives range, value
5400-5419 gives 28.1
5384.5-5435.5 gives 29.4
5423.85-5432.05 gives 31.3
